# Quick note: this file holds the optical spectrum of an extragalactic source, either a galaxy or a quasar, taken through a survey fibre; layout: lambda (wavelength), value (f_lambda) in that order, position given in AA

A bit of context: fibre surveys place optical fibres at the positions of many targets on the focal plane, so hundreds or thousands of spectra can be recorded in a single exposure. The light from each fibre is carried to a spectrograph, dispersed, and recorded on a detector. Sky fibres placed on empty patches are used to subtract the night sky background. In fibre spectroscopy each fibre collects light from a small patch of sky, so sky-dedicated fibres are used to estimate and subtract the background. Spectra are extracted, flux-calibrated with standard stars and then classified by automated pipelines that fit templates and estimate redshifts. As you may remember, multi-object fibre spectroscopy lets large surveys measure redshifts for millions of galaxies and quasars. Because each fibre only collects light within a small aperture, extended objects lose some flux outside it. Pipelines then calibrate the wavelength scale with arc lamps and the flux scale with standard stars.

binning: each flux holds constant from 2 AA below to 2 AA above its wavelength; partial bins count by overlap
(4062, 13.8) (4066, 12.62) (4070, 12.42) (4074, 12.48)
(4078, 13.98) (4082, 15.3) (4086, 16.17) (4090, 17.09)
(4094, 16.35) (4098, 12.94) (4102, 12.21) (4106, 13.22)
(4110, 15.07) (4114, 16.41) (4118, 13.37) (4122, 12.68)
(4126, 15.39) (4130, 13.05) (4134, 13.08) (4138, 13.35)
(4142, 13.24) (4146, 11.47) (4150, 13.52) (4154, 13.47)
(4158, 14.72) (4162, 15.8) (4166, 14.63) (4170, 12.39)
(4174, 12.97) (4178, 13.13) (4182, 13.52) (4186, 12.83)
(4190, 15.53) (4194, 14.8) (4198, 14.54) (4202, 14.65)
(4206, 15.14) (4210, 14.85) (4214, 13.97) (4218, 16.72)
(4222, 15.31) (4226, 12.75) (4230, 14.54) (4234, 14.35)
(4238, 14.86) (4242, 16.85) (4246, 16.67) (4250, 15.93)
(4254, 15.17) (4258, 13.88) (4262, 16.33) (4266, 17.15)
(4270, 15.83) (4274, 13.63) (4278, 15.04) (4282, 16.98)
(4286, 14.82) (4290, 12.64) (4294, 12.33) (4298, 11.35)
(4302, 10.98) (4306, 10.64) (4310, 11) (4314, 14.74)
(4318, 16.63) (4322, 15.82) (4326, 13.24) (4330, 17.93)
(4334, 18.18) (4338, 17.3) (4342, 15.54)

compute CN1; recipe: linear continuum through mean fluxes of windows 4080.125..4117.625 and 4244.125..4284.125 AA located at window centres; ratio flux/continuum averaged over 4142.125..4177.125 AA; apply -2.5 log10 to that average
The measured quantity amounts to 0.121 mag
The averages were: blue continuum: 14.9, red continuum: 15.7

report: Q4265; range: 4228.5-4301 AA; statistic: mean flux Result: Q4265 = 14.9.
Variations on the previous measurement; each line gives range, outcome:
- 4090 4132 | 14.2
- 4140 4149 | 12.5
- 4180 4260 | 14.8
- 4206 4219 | 15.1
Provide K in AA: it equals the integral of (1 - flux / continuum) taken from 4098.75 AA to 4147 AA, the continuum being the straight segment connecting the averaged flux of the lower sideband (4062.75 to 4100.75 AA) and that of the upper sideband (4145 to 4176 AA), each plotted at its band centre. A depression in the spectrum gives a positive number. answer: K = 1.44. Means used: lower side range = 14.3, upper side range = 13.7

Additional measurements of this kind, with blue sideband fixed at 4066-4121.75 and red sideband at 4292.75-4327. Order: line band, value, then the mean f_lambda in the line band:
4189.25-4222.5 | -3.5 AA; 15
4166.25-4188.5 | 1.0 AA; 13.2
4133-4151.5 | 1.4 AA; 12.9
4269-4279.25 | -1.2 AA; 14.7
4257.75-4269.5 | -2.5 AA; 16.1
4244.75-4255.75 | -2.1 AA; 15.9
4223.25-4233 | -0.3 AA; 13.8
